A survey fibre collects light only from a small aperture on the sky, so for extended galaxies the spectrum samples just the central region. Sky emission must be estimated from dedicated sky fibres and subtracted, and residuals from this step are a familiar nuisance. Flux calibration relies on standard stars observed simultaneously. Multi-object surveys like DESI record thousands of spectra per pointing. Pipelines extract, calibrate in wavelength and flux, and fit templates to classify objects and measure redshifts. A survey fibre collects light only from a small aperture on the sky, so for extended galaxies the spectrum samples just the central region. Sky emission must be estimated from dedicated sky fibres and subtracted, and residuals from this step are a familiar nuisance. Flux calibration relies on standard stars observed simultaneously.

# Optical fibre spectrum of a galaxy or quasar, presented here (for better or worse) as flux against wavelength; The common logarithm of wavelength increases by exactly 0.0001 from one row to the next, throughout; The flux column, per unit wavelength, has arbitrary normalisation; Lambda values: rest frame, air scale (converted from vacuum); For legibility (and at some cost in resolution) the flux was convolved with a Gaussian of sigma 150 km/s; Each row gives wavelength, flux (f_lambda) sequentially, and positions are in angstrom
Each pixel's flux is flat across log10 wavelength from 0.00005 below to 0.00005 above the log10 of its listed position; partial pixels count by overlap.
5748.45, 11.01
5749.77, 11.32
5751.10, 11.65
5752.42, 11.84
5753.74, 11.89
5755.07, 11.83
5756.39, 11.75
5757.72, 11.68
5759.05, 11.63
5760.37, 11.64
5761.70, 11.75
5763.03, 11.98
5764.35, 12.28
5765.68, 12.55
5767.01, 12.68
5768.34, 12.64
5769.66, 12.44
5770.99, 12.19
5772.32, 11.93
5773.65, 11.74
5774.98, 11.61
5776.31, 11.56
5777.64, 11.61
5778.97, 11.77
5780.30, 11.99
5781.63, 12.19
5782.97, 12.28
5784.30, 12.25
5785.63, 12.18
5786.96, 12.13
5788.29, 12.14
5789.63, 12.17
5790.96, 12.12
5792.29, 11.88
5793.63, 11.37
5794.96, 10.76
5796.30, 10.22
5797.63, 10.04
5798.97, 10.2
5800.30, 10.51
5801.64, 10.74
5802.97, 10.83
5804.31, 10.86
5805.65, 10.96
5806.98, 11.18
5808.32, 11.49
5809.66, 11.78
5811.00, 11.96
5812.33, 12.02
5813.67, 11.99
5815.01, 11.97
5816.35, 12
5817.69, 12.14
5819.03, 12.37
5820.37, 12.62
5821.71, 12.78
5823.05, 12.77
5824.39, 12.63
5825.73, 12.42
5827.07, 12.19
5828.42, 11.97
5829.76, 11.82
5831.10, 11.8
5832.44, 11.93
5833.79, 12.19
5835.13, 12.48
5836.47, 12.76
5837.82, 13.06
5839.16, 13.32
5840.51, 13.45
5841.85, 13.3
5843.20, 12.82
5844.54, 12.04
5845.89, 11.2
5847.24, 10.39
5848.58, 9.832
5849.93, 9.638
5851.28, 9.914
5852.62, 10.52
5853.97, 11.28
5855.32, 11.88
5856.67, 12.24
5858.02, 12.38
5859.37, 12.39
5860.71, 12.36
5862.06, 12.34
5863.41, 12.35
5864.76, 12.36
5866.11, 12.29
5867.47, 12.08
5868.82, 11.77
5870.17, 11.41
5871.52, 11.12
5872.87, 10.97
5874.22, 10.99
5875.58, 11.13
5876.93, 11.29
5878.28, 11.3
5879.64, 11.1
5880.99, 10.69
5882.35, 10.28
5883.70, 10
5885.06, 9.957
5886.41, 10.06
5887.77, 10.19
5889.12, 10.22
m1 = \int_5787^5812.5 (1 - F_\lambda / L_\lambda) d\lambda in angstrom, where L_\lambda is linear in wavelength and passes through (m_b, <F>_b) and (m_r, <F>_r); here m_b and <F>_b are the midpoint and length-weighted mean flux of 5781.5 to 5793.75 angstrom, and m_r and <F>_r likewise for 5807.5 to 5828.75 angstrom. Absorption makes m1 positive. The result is 1.9 angstrom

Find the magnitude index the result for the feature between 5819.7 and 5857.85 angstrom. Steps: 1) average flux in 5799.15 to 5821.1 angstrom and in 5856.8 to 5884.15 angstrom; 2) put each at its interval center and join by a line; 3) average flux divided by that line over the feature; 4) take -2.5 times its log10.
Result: -0.04 mag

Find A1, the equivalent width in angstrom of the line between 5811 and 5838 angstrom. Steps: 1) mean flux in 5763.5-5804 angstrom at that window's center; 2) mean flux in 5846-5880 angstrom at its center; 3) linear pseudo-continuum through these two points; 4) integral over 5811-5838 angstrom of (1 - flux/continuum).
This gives -1.7 angstrom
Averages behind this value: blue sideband 11.7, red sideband 11.4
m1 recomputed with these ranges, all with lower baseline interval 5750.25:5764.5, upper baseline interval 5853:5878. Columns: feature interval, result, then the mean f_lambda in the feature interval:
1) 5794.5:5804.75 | 1.1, 10.5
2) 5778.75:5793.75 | -0.4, 12.1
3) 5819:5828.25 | -0.6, 12.5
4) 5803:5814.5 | 0.3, 11.5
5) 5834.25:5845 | -1.0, 12.9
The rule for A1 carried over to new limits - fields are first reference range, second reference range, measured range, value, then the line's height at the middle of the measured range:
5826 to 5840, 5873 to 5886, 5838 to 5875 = -0.7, 11.5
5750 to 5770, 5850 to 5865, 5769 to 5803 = 1.0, 11.9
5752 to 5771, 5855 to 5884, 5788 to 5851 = 0.3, 11.8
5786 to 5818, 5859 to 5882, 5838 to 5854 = 0.0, 11.5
